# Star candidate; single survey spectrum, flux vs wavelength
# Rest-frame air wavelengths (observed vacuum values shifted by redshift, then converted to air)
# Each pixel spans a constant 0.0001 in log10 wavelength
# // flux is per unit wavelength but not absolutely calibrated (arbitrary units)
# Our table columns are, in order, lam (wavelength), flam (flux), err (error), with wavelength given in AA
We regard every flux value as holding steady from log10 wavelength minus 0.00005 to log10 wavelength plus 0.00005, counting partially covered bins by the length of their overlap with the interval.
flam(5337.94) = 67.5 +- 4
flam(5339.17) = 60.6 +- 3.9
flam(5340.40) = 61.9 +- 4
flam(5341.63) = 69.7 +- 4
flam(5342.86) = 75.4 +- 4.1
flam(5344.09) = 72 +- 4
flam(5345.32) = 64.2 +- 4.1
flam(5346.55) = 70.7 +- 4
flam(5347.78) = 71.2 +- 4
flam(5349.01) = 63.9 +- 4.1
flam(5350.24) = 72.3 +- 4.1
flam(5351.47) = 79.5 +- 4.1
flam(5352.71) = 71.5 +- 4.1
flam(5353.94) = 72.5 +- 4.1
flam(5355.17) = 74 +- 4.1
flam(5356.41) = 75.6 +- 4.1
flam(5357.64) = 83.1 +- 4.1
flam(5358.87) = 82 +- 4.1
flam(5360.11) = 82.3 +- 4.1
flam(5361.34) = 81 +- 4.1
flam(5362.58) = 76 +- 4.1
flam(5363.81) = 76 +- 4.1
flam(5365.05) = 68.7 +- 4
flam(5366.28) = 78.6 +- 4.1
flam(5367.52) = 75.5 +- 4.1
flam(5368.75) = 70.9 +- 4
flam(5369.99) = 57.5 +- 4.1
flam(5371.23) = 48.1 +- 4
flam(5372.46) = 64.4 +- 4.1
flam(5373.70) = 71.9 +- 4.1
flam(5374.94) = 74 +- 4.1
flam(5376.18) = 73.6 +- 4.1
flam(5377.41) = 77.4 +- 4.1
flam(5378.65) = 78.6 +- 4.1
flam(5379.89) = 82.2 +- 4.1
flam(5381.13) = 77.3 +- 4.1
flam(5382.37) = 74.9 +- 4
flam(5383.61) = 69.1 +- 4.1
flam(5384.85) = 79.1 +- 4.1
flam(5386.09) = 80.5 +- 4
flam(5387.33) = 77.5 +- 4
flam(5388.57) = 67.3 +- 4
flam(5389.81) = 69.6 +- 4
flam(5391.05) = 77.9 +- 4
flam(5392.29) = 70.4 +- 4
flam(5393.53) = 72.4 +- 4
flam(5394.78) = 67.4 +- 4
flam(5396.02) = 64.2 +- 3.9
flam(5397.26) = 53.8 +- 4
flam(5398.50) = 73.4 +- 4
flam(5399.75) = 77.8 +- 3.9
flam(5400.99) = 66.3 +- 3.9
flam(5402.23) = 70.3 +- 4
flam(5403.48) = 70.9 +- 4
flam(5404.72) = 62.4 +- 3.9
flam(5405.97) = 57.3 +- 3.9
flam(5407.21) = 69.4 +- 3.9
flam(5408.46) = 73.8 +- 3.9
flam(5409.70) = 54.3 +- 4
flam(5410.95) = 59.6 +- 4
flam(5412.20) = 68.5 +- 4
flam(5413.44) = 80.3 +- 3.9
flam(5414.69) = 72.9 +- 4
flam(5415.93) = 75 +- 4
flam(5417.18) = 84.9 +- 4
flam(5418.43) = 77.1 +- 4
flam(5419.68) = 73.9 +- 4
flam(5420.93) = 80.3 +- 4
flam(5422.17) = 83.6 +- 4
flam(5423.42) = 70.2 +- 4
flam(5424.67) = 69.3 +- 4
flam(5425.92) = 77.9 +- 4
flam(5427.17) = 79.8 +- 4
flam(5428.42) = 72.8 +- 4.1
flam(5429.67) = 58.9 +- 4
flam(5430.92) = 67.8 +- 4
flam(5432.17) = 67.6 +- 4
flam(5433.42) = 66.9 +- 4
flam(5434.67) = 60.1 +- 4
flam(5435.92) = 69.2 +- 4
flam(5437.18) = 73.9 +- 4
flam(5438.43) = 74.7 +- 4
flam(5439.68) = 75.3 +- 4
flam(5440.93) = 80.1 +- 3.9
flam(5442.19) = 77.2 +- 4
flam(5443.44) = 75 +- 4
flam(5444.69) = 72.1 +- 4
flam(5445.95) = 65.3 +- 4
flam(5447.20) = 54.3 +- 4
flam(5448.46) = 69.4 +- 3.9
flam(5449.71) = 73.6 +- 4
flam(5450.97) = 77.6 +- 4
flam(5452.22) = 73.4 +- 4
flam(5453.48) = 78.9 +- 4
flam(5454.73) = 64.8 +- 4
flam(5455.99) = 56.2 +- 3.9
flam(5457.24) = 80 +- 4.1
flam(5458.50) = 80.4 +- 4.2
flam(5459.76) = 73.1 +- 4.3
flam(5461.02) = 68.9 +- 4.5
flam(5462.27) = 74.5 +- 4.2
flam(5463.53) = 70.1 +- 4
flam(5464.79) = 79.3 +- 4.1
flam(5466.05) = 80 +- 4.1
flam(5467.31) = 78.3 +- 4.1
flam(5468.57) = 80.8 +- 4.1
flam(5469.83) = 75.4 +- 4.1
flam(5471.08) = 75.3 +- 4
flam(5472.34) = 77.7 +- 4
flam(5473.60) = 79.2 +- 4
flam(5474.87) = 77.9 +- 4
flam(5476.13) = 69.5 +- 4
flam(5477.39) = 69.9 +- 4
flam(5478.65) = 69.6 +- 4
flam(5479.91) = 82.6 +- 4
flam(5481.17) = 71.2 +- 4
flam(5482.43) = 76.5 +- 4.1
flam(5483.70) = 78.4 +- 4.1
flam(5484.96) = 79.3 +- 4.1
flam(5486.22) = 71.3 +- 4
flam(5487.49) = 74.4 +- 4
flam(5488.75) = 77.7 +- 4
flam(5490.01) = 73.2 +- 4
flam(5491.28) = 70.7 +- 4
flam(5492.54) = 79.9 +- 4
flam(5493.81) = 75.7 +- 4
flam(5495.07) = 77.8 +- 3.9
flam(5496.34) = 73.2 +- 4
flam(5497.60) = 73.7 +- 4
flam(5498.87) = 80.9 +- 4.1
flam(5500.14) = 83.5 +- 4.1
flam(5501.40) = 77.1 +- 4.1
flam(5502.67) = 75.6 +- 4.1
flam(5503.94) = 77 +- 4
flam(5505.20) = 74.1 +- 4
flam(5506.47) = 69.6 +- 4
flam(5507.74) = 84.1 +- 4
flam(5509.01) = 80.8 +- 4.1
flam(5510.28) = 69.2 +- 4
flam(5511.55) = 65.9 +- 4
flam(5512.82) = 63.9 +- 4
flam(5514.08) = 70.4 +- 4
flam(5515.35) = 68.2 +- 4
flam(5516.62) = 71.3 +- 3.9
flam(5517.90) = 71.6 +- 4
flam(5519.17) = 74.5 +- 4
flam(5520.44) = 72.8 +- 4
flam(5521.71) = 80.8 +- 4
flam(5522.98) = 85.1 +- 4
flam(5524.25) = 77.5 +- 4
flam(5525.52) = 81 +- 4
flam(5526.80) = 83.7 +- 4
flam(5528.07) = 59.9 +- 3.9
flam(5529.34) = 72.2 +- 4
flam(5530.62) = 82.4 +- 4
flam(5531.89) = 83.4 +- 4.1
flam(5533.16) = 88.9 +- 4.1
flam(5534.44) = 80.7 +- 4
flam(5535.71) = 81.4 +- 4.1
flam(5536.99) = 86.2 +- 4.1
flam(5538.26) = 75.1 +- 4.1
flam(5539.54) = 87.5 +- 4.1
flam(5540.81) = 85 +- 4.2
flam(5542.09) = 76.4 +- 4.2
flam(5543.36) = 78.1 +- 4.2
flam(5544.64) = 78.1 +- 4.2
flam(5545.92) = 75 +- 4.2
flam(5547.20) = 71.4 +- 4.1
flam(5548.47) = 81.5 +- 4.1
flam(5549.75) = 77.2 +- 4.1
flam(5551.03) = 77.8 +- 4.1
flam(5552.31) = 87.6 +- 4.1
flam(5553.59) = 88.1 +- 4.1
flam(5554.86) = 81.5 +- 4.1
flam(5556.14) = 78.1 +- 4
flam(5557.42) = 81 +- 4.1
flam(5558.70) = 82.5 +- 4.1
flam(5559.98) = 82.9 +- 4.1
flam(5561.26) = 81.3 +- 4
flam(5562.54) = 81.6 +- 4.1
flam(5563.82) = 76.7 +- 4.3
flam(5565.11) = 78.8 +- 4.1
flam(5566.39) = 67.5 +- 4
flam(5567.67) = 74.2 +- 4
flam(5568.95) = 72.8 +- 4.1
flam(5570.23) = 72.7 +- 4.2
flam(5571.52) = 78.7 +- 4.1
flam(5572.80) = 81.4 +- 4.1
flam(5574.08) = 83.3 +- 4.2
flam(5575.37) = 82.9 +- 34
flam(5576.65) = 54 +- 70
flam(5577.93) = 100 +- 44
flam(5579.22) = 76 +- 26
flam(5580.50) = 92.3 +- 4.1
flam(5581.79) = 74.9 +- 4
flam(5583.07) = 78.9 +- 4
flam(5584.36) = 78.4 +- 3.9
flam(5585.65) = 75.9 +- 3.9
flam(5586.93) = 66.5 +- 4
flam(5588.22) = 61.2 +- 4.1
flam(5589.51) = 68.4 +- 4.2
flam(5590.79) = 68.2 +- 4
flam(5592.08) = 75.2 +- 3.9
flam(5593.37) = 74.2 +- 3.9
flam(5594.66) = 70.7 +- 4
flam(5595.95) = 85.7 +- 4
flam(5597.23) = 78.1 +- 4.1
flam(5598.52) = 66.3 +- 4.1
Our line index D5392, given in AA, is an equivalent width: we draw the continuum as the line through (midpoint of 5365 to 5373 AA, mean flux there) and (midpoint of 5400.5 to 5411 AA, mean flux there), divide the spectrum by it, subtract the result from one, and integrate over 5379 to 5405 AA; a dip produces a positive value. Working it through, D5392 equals -2.5 AA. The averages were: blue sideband 66.1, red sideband 65.2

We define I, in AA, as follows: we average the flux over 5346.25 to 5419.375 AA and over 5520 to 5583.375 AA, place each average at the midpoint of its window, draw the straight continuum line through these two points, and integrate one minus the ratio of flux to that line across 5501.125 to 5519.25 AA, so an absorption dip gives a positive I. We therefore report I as 1.1 AA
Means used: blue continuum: 72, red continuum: 79.4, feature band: 72.7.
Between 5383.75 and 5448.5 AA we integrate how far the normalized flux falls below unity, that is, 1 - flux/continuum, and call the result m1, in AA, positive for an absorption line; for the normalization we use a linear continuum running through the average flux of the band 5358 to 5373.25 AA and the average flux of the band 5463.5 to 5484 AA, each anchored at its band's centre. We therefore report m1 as 2.6 AA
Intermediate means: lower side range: 71.9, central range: 71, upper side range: 76.1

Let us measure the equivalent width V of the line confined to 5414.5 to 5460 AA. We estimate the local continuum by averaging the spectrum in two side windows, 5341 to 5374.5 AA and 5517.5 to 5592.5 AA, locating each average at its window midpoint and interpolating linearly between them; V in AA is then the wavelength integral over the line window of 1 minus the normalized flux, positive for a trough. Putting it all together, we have 1.3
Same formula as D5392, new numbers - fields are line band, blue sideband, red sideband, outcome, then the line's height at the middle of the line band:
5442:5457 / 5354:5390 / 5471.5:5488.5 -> 1.0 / 74.9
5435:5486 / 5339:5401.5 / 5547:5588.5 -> 0.8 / 75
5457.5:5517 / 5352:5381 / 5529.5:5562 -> 2.7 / 78.7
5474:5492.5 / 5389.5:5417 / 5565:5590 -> -0.7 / 72.1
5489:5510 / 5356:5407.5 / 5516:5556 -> 0.2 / 77.5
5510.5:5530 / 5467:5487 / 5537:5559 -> 1.3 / 78.5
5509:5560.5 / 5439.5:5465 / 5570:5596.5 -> -2.2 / 74.7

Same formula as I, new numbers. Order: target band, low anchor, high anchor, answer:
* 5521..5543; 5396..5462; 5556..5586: -1.1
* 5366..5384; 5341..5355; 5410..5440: 0.0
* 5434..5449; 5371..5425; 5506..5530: 0.4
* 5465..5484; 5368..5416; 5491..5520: -0.8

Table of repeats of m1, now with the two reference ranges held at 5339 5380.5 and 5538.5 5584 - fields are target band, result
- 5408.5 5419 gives 0.4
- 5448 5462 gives 0.6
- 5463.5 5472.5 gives -0.2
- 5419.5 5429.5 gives -0.1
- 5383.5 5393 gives -0.1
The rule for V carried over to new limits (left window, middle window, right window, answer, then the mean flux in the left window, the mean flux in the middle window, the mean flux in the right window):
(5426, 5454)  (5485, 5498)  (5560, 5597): -0.34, 71.2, 75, 76.3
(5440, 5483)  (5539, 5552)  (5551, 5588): -0.22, 73.8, 79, 78.7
